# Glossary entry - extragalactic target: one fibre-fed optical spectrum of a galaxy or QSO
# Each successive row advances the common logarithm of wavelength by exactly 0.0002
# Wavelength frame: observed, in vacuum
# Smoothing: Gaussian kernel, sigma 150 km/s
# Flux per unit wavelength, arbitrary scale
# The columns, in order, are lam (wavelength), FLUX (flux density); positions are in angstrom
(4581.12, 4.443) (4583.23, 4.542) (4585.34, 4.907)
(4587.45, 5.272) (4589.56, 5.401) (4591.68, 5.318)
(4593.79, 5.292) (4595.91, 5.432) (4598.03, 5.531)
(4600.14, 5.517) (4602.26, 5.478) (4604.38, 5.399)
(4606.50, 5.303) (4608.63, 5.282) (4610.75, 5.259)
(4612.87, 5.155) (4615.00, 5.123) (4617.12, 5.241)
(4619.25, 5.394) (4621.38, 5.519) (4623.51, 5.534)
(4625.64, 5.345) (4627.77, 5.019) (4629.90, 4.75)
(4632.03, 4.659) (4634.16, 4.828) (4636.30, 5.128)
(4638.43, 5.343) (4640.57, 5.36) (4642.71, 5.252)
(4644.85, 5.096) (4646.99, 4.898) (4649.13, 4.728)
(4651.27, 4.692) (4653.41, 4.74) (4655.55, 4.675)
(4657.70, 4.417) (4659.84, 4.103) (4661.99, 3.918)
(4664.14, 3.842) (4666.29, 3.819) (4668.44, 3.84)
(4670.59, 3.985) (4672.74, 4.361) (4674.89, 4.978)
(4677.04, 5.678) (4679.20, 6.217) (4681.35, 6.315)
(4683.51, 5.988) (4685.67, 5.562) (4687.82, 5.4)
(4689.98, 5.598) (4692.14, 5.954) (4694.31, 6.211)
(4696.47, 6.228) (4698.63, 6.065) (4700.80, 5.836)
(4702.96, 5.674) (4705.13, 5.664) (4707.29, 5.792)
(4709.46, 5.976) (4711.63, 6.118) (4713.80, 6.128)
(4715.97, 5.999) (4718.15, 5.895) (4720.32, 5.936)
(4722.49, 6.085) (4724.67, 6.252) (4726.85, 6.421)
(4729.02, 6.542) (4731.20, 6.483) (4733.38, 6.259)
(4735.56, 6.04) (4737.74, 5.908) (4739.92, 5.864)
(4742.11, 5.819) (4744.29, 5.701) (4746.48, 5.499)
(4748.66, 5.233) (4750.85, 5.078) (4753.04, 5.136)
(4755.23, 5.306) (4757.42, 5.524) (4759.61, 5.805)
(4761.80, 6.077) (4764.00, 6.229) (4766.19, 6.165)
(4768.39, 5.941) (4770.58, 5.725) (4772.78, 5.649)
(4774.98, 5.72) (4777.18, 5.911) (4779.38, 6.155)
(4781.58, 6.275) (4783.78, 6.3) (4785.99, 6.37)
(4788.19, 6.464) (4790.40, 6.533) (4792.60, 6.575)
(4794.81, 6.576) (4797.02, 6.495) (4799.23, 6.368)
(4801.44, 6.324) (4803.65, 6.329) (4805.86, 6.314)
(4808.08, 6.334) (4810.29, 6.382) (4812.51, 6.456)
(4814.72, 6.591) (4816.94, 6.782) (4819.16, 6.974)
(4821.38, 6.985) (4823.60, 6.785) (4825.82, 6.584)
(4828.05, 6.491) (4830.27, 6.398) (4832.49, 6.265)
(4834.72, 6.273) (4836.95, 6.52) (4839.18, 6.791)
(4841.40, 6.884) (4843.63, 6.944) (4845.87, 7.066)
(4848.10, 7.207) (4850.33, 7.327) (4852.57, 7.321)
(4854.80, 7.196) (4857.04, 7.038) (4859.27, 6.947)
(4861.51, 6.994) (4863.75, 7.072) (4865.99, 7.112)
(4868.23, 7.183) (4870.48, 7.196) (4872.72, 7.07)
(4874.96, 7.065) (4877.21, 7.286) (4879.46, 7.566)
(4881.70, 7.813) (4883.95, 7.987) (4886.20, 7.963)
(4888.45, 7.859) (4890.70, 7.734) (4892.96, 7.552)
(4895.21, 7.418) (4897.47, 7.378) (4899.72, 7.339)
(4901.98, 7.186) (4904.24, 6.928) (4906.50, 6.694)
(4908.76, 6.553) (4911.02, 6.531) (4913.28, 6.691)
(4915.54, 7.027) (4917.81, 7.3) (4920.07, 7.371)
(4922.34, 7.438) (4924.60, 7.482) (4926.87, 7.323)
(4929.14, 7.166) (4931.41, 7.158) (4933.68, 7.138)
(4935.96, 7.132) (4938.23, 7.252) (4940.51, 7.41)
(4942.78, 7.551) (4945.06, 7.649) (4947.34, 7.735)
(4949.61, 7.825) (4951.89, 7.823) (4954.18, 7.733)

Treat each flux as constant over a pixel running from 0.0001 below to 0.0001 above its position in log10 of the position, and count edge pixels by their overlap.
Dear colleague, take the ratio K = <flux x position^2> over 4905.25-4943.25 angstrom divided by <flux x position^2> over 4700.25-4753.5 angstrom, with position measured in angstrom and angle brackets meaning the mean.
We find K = 1.3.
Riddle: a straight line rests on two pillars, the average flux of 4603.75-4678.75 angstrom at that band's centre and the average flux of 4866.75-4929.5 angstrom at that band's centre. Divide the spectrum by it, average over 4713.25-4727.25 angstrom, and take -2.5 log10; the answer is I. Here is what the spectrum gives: -0.09 mag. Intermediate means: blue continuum 4.88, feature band 6.08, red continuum 7.29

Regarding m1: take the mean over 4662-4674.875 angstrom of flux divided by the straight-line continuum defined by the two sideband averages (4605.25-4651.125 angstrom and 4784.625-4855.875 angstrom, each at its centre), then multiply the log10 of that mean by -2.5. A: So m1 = 0.325 mag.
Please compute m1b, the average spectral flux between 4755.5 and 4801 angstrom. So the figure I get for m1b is 6.13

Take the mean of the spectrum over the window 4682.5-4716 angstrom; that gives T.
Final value 5.88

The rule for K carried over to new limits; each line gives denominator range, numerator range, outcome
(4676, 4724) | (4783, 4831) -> 1.15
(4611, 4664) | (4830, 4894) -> 1.60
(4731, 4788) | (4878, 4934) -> 1.33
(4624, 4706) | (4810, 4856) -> 1.42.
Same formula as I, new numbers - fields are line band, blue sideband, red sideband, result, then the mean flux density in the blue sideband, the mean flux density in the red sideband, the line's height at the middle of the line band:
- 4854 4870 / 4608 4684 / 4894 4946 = -0.06 mag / 4.95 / 7.18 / 6.71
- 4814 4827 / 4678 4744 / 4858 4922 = 0.00 mag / 6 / 7.25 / 6.76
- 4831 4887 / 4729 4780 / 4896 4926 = -0.07 mag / 5.8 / 7.08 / 6.65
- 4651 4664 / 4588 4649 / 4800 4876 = 0.25 mag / 5.24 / 6.8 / 5.51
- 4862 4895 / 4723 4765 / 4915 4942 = -0.08 mag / 5.85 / 7.28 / 6.89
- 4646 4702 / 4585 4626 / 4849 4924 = 0.15 mag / 5.34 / 7.25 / 5.81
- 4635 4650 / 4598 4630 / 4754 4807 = 0.07 mag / 5.31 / 6.13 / 5.45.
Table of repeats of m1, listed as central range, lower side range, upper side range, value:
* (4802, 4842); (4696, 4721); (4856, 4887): 0.053 mag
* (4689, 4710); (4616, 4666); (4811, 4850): -0.088 mag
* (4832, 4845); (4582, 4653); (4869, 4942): 0.026 mag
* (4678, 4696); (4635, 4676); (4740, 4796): -0.191 mag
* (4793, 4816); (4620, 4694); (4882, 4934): -0.014 mag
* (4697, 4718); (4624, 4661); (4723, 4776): -0.086 mag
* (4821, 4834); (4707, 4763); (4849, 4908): 0.040 mag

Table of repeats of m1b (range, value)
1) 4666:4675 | 4.15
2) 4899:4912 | 6.86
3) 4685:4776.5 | 5.87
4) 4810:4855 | 6.77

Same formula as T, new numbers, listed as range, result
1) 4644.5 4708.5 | 5.15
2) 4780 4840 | 6.5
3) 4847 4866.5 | 7.14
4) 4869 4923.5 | 7.29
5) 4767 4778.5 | 5.8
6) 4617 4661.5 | 4.97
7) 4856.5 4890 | 7.36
